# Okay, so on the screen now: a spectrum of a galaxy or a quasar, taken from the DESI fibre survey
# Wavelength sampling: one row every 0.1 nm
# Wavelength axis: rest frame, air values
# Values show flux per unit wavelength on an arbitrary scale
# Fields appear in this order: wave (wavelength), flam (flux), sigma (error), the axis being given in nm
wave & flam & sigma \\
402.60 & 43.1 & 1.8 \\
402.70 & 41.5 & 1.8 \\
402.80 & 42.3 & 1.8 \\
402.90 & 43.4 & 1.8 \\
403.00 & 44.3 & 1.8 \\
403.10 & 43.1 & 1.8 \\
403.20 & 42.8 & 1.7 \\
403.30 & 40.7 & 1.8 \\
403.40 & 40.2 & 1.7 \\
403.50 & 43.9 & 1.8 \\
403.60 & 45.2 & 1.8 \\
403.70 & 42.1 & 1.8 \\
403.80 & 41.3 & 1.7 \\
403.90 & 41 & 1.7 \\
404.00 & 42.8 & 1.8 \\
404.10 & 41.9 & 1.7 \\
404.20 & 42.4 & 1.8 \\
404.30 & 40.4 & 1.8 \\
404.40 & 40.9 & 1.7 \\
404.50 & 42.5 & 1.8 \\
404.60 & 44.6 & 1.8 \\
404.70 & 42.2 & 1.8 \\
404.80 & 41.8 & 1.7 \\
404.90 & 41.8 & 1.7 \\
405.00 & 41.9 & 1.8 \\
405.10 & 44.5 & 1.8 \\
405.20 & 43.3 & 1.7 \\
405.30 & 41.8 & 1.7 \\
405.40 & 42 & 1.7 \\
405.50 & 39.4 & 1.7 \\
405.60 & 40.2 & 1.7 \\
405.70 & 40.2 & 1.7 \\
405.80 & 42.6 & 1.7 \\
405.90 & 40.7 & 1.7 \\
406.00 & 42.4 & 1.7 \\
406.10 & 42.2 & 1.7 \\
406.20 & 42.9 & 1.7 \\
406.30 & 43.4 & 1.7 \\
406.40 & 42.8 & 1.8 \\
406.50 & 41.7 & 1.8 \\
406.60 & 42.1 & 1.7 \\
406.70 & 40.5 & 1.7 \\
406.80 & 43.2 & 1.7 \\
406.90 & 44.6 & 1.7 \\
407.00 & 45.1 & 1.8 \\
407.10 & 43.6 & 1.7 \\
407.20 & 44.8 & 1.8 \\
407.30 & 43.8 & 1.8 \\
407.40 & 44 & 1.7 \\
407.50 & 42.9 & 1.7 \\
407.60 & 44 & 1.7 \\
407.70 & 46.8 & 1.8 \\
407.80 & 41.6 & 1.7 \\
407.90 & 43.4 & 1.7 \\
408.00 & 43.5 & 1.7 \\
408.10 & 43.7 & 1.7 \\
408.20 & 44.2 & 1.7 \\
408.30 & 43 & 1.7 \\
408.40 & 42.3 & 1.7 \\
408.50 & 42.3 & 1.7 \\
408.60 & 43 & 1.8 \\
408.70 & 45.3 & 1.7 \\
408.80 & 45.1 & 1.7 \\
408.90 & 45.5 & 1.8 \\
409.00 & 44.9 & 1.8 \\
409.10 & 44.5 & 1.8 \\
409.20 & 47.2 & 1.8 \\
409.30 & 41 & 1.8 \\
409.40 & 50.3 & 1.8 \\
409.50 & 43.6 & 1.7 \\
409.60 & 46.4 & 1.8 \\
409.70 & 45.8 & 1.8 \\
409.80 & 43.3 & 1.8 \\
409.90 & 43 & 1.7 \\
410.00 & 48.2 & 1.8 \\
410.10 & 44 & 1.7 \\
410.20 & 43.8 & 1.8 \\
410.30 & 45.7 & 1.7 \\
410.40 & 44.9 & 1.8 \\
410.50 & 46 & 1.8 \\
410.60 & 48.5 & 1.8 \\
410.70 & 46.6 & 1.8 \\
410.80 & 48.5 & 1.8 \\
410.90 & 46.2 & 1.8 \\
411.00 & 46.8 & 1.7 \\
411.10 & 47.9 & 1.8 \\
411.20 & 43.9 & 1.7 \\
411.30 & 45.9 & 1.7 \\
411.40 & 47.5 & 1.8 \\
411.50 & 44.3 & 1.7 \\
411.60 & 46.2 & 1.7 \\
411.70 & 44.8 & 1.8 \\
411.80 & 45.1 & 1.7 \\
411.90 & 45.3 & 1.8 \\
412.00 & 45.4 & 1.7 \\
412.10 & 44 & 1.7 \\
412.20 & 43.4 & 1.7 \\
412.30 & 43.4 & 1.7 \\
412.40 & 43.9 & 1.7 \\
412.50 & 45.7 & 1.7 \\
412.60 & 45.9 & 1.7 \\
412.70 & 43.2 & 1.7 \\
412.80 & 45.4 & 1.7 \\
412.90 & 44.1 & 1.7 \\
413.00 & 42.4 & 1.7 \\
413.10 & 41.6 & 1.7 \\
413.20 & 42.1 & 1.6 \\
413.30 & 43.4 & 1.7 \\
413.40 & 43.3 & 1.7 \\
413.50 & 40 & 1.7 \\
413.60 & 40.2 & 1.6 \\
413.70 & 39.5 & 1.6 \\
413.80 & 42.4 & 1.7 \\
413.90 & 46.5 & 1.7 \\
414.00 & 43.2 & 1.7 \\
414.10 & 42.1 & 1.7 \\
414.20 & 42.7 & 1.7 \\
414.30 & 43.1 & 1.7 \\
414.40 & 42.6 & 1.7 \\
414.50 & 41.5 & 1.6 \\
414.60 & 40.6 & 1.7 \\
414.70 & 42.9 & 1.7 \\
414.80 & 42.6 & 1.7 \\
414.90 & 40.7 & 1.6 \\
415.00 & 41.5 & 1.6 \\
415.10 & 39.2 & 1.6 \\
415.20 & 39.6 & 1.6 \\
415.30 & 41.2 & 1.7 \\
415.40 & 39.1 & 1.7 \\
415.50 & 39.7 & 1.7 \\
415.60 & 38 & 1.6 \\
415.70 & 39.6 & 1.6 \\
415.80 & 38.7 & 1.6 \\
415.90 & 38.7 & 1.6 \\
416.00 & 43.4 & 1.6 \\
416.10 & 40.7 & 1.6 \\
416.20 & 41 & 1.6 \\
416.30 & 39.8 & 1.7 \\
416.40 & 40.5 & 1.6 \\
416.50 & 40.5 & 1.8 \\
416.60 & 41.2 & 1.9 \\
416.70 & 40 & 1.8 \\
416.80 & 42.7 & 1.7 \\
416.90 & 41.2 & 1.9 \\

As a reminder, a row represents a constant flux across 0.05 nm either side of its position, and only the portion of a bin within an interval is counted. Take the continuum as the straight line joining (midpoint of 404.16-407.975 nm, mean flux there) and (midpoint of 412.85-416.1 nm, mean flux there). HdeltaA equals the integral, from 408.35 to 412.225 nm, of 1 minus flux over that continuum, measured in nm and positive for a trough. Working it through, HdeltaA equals -0.303 nm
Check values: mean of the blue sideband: 42.6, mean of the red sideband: 41.4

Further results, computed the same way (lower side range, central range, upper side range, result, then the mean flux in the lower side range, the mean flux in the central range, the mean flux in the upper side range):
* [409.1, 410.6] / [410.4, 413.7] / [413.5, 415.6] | -0.09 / 45.3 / 44.6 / 41.4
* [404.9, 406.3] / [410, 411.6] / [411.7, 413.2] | -0.09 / 41.9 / 46.1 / 44.1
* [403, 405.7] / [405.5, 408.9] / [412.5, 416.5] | -0.09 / 42.1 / 43.1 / 41.6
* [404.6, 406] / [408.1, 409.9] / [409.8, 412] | 0.00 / 41.9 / 44.5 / 45.8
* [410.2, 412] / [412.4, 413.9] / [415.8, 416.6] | 0.03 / 46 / 43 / 40.6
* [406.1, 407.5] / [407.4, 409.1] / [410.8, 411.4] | 0.02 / 43.2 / 43.9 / 46.5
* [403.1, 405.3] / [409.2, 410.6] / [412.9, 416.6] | -0.12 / 42.3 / 45.3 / 41.3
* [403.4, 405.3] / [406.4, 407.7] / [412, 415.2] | -0.03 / 42.4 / 43.5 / 42.7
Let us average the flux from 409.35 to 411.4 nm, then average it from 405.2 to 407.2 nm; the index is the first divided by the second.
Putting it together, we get 1.09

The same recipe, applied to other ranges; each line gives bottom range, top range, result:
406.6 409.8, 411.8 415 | 0.97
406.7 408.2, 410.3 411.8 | 1.05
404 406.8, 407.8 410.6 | 1.06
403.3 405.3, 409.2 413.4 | 1.07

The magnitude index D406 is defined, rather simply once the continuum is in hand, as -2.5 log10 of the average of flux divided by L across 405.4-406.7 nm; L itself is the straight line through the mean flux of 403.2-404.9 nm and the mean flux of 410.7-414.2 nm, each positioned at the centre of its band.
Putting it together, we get 0.024 mag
